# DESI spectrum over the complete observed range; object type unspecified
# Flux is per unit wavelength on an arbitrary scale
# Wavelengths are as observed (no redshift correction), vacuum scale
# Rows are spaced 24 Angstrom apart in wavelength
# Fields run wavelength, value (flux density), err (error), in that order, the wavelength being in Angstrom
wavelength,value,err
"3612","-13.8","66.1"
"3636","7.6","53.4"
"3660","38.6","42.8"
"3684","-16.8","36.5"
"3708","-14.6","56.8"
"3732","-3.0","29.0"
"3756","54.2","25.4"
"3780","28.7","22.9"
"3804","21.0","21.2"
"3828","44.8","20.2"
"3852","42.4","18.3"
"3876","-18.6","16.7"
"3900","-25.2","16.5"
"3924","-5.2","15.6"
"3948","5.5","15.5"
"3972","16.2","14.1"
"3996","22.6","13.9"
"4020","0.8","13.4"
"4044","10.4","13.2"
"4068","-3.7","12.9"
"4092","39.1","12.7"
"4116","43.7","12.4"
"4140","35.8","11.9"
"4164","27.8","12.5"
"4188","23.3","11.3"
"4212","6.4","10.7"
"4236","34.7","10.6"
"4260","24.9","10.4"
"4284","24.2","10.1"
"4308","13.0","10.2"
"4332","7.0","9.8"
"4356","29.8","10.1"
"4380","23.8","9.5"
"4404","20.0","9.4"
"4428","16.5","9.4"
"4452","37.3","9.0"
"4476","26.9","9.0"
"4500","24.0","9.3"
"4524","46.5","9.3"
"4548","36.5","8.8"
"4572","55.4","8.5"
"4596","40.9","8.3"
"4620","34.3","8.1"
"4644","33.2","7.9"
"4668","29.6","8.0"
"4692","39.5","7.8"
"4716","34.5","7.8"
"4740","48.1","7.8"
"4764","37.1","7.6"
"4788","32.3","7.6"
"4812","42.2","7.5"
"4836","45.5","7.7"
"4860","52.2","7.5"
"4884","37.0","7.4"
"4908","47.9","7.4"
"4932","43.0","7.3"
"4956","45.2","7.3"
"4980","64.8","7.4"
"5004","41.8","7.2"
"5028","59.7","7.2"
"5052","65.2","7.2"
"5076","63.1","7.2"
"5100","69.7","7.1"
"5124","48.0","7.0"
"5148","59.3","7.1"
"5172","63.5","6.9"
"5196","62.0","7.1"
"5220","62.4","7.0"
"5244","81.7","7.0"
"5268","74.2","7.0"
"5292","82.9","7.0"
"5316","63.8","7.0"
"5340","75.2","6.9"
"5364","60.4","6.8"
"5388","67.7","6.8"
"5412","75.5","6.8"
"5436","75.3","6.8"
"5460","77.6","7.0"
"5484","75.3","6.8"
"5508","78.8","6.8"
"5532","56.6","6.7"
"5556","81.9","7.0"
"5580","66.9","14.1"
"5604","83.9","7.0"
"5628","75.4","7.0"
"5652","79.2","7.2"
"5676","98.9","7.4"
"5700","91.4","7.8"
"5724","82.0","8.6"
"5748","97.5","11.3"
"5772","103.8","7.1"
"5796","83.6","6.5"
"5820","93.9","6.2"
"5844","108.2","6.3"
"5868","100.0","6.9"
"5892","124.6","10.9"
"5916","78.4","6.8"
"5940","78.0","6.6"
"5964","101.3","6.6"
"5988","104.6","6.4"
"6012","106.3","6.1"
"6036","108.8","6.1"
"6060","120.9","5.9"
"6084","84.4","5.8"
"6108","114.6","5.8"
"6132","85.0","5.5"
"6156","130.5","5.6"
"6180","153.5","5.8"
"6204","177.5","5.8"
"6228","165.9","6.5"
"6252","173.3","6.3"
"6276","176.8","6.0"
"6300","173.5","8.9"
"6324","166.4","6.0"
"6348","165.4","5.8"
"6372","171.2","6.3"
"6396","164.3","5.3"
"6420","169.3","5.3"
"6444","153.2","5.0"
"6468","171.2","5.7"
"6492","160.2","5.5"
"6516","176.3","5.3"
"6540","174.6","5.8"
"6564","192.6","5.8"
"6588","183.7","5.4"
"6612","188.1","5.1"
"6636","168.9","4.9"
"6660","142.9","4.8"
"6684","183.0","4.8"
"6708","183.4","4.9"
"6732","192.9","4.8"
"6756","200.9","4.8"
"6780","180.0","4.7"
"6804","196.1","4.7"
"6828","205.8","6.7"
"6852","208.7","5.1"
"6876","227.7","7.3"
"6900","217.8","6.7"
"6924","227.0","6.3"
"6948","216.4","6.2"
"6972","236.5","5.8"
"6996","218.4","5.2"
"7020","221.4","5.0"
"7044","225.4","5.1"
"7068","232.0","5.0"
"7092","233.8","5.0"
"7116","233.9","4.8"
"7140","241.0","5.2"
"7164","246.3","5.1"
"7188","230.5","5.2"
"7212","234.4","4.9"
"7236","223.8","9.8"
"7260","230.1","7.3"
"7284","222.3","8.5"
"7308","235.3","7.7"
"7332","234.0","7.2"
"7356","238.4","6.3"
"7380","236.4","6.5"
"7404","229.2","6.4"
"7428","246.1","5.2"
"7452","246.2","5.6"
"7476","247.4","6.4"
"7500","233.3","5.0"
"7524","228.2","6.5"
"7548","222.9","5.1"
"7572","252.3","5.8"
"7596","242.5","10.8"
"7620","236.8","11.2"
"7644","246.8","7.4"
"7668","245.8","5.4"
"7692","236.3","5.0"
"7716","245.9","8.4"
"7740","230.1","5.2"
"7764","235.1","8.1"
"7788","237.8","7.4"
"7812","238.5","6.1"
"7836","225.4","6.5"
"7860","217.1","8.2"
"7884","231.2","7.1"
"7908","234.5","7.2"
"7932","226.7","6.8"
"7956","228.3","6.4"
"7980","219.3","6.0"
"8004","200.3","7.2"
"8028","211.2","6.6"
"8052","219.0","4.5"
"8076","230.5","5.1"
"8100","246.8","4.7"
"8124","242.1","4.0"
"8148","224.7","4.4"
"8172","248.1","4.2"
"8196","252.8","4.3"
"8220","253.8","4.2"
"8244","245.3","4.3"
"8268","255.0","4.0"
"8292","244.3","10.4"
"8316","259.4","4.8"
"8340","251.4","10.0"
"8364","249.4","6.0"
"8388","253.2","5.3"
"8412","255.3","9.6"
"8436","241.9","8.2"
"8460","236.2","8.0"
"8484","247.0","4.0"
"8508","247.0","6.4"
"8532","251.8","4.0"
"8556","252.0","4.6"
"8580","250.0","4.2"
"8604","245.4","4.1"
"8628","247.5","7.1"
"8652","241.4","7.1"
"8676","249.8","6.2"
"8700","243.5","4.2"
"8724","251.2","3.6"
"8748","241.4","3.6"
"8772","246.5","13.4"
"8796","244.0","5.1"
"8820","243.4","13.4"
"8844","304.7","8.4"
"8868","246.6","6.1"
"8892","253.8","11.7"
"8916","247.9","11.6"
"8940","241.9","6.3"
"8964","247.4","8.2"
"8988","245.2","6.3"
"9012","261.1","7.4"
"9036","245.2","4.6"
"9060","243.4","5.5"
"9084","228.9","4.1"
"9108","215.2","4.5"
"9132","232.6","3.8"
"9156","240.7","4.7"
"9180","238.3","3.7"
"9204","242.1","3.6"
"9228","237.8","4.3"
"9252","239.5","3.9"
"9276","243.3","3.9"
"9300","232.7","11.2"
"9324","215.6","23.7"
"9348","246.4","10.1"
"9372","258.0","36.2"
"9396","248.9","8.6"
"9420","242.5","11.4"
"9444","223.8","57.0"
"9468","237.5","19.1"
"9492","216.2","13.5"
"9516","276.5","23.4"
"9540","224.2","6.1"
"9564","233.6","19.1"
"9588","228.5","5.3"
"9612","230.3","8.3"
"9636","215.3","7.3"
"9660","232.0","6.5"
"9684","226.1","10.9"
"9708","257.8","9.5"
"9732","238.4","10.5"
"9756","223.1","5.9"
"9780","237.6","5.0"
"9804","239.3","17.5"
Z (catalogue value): 0.545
